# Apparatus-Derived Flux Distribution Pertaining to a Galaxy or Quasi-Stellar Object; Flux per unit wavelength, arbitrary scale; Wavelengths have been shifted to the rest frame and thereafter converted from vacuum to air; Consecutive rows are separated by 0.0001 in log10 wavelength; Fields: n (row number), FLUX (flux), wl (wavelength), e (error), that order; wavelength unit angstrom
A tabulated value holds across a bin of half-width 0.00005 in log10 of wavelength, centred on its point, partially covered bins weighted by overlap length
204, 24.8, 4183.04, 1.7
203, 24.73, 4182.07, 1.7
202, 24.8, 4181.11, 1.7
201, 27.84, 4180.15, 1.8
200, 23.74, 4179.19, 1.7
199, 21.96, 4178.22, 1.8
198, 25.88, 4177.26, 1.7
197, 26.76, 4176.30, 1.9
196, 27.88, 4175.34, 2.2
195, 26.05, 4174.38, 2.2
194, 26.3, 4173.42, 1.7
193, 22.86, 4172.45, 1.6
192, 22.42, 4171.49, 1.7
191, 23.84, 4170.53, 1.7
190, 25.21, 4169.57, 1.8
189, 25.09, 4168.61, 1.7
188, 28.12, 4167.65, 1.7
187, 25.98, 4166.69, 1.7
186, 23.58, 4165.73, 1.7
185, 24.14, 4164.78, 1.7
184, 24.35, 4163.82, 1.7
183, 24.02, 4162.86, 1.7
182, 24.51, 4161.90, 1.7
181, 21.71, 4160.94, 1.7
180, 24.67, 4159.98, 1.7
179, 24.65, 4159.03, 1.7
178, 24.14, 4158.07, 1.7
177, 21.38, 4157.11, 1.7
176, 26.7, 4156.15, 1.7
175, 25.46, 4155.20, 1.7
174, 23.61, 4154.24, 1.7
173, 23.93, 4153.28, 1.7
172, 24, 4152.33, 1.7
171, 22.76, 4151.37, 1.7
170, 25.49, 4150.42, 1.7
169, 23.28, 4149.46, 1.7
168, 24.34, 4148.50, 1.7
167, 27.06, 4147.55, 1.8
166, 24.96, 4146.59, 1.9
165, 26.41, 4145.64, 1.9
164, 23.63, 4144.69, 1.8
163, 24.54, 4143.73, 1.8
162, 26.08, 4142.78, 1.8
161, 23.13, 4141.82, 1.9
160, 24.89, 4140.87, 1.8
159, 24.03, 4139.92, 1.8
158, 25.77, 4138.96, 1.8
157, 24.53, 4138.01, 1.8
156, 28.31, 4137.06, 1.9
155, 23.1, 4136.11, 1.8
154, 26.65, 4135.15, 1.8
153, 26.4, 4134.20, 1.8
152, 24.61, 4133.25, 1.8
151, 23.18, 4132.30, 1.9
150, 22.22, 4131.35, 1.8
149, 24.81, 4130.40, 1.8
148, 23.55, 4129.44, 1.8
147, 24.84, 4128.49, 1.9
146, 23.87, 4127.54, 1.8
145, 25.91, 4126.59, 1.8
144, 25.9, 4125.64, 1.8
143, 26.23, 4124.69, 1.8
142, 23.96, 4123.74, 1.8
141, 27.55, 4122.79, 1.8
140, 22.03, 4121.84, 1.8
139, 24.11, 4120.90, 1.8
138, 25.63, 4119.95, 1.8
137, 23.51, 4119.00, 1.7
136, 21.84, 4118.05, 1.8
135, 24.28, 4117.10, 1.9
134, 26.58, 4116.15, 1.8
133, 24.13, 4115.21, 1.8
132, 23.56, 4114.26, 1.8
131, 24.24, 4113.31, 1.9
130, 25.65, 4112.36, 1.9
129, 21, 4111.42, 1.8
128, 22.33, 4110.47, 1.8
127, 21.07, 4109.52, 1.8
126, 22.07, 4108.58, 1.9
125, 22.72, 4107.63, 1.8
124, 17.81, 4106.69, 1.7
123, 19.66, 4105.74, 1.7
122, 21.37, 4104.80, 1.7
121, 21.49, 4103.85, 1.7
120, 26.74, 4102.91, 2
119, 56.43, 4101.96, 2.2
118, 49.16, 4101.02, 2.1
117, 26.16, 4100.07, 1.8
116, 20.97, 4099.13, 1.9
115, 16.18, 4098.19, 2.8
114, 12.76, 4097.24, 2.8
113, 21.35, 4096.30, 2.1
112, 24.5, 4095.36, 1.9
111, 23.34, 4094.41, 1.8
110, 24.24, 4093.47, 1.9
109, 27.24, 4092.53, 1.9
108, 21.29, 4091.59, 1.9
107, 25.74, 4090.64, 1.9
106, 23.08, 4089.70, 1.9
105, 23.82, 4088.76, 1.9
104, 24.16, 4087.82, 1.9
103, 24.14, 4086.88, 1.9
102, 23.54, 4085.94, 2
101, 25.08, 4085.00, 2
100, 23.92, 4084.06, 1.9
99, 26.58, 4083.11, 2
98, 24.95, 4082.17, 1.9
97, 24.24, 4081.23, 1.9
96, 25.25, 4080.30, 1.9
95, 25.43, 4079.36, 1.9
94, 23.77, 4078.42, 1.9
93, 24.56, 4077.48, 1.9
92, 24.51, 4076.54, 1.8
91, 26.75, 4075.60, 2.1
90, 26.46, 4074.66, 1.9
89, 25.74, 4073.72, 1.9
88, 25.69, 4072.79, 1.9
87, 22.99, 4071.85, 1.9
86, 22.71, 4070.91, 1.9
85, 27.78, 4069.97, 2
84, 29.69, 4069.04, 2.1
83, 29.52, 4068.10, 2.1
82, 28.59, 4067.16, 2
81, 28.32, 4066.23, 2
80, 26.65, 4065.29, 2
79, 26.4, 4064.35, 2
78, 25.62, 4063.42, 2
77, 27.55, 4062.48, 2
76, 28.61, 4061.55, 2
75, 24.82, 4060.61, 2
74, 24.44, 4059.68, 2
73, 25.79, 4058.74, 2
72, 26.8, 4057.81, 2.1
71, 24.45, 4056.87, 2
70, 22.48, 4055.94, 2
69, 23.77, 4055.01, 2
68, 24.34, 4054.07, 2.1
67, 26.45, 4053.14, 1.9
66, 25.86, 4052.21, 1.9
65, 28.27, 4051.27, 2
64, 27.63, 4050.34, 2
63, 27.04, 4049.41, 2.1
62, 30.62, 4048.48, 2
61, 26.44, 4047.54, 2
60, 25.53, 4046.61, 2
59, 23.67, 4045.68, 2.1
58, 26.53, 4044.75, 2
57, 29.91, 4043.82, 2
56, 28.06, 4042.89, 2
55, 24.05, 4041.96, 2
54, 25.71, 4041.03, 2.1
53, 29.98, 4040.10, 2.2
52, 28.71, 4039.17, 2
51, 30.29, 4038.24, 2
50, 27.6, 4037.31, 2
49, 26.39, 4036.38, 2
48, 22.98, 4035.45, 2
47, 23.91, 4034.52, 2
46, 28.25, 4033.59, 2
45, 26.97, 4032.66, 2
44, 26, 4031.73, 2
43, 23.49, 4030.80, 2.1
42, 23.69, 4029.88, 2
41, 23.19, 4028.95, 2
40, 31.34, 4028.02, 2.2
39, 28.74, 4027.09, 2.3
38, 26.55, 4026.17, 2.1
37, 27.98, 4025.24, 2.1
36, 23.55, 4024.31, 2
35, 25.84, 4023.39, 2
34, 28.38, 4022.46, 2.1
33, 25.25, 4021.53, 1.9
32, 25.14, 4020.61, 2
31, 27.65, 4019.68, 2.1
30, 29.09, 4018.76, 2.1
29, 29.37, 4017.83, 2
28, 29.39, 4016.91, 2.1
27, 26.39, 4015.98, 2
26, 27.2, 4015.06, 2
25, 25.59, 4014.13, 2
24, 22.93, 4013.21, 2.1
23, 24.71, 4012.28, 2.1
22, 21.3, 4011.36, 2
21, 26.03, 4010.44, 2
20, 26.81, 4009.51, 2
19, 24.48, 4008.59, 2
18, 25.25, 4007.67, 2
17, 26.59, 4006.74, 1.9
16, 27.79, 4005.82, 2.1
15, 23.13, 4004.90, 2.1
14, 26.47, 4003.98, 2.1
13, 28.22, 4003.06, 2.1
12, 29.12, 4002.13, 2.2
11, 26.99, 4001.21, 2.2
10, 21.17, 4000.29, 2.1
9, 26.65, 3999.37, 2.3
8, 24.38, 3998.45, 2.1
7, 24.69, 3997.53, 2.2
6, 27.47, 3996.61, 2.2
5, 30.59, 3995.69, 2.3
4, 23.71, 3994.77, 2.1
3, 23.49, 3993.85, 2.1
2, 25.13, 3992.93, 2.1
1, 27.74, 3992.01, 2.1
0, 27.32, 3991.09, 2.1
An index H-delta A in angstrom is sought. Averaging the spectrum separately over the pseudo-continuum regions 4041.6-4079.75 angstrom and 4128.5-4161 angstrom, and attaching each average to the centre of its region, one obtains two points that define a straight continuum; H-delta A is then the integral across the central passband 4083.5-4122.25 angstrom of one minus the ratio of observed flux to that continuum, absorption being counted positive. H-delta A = 1.5 angstrom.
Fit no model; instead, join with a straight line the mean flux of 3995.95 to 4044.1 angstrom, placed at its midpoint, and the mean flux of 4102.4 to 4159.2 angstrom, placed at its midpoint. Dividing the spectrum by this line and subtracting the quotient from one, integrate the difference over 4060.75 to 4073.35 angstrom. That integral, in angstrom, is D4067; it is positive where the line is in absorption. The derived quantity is -0.7 angstrom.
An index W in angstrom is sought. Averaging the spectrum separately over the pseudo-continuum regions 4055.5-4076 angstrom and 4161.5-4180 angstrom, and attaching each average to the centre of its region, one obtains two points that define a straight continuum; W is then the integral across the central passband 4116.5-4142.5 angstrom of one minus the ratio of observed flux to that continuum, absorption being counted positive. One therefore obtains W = 0.83 angstrom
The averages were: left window 26.3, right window 24.9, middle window 24.6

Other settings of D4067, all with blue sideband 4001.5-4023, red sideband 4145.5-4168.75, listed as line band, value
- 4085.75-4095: 0.5 angstrom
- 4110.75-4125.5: 0.4 angstrom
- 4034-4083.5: -0.9 angstrom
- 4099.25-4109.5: -1.0 angstrom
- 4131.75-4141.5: -0.1 angstrom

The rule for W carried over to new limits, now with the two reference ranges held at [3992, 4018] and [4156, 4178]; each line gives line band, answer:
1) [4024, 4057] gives -1.03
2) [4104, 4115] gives 1.38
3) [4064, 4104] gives -0.90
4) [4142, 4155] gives 0.13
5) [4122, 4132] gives 0.10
